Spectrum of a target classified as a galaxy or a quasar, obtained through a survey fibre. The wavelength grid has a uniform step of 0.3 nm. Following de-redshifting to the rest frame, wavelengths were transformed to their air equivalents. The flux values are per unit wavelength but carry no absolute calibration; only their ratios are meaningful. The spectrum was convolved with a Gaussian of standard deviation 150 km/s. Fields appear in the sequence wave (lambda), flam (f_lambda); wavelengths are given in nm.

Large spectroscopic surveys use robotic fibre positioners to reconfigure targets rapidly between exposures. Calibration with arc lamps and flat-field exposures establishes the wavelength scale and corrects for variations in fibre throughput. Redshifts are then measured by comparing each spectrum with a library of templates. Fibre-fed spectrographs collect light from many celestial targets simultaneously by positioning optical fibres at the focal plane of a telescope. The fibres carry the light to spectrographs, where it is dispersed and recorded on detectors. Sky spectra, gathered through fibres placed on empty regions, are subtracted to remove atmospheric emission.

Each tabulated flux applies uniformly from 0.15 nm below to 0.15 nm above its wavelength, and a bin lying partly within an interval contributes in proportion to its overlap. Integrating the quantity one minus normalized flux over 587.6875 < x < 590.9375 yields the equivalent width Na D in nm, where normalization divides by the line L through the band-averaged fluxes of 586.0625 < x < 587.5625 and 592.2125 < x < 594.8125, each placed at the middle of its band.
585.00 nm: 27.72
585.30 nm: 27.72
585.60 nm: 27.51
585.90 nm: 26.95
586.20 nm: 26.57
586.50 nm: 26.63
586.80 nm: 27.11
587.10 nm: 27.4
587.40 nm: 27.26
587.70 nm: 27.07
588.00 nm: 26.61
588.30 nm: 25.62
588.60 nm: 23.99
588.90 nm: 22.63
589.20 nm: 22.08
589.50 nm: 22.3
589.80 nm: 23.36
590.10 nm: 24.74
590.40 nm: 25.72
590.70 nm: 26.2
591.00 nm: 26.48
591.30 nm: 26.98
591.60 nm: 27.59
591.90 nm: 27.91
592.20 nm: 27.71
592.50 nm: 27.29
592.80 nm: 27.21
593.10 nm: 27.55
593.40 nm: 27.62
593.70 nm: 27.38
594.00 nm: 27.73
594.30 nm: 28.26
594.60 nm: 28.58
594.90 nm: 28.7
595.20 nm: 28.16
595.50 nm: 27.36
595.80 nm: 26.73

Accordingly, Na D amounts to 0.33 nm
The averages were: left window 27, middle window 24.5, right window 27.7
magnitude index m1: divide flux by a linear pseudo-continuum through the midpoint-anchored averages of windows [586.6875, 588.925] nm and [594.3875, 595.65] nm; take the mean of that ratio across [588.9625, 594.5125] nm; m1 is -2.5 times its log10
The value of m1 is 0.04 mag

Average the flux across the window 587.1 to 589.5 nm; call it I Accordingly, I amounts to 25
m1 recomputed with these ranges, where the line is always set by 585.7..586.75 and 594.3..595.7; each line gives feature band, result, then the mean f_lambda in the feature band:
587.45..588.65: 0.04 mag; 26.1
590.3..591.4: 0.05 mag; 26.3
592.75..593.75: 0.02 mag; 27.5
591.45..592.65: 0.00 mag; 27.6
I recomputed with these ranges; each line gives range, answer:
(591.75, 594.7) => 27.7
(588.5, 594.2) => 26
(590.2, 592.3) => 26.9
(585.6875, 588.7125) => 26.6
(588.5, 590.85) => 23.9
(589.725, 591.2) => 25.5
